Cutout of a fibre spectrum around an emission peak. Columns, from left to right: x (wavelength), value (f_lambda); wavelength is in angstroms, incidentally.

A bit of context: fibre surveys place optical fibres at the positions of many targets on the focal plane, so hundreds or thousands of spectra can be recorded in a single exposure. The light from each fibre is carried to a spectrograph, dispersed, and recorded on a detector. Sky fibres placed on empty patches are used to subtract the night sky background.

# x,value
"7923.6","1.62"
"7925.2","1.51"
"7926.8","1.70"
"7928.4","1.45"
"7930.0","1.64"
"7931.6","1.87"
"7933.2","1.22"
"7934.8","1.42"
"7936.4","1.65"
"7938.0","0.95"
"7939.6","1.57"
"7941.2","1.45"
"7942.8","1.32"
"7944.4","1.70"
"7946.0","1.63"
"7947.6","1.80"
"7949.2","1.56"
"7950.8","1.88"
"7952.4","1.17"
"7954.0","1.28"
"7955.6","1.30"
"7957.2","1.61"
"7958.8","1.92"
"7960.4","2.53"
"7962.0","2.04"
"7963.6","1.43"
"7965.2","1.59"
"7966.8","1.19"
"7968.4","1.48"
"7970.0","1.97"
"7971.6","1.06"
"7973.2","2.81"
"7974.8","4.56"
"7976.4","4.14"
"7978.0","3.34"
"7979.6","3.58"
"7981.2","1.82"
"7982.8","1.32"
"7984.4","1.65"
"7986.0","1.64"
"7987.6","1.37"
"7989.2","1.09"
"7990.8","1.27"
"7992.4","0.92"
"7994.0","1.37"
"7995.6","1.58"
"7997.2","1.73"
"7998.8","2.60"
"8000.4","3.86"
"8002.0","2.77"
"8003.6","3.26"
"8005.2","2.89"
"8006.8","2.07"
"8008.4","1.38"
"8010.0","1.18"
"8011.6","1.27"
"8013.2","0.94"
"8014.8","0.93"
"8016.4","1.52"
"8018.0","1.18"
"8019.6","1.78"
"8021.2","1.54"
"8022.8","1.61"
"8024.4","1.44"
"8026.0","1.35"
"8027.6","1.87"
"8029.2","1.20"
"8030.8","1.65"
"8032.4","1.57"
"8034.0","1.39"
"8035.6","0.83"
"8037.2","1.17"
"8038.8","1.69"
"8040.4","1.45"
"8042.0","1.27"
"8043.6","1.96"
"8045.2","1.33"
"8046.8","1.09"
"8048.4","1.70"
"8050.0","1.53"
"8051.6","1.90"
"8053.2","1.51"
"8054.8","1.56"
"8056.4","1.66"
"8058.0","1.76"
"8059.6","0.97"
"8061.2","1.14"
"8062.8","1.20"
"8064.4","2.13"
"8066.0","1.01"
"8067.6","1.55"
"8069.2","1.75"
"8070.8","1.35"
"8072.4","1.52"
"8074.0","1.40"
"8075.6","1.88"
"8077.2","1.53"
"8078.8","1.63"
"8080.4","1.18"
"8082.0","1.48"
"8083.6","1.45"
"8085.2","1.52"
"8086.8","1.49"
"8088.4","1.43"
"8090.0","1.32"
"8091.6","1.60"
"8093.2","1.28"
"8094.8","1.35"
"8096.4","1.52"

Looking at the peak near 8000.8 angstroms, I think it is [N II]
